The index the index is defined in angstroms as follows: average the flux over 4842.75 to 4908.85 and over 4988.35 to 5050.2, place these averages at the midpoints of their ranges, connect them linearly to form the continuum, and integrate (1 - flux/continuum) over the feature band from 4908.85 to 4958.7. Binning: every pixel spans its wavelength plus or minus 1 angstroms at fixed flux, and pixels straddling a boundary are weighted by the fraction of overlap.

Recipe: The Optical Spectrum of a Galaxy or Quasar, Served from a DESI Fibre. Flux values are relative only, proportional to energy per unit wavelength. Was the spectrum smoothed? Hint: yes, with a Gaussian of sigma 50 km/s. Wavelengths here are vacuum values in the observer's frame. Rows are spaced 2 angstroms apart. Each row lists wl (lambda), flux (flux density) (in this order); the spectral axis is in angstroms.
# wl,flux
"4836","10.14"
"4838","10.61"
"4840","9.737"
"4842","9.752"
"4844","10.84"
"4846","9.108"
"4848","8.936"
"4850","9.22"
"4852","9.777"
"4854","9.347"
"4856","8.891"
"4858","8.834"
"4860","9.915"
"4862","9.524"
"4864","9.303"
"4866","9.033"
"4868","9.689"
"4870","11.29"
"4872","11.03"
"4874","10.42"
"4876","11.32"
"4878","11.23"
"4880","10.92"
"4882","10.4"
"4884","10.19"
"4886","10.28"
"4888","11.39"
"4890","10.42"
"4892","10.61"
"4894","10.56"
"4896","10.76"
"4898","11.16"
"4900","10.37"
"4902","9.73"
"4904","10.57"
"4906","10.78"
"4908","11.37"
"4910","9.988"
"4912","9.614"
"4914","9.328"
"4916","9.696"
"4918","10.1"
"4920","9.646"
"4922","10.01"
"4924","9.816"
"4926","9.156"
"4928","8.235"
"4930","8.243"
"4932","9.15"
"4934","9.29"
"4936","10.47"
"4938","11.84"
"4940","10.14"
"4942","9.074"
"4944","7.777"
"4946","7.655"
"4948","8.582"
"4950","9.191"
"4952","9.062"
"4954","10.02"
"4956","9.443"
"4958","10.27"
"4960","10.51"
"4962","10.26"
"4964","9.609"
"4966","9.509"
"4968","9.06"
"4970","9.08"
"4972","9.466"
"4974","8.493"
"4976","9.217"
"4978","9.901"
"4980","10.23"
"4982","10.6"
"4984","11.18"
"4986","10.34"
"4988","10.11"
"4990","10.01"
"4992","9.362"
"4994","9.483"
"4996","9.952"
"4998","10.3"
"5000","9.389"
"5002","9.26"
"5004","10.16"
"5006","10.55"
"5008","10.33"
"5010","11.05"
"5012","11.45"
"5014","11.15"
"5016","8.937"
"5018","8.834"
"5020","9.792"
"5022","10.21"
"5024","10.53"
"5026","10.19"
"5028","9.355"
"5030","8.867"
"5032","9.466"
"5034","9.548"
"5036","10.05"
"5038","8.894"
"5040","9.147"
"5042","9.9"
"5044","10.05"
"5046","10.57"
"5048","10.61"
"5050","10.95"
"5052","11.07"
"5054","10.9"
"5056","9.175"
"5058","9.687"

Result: 3.3 angstroms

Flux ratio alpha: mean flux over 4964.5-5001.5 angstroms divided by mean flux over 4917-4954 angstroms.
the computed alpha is 1.05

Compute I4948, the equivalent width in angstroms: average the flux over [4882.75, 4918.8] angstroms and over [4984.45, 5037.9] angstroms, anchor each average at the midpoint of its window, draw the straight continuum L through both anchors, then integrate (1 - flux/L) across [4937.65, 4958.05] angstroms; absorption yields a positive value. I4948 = 1.90 angstroms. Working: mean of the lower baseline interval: 10.4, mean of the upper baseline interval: 9.94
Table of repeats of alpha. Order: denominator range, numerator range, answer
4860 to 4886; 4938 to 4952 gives 0.87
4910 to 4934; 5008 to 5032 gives 1.07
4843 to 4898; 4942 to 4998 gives 0.94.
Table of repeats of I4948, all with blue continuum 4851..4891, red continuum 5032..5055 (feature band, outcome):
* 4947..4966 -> 0.9 angstroms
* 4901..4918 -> 0.0 angstroms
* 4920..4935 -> 1.5 angstroms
